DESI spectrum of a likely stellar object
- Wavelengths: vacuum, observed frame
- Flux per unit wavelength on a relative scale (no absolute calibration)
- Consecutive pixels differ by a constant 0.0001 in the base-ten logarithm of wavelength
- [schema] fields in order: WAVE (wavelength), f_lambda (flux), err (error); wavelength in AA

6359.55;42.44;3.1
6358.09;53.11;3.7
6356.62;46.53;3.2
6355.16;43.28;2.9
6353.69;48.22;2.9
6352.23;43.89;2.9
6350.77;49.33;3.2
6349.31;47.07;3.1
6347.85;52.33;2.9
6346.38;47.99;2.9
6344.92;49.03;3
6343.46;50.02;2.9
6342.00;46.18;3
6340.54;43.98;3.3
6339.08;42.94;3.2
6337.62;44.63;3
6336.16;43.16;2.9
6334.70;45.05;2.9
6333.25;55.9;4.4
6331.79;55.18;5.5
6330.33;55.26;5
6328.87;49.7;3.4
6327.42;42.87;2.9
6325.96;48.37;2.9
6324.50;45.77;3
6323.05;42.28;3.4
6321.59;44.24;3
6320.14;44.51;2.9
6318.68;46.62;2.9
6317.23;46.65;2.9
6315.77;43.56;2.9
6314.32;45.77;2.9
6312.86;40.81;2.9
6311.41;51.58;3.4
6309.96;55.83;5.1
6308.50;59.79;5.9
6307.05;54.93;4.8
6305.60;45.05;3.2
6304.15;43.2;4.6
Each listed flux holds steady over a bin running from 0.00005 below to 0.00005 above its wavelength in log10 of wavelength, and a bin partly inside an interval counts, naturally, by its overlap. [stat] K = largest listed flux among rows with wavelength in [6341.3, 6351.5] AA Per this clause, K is 52.33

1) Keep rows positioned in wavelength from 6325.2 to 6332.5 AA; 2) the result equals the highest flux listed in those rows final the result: 55.26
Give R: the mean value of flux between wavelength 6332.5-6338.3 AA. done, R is 47.3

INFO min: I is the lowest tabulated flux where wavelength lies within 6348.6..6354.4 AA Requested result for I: 43.89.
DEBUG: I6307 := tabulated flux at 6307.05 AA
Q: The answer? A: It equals 54.93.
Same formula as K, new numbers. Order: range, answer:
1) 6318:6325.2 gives 46.62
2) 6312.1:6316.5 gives 45.77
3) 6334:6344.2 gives 50.02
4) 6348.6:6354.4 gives 49.33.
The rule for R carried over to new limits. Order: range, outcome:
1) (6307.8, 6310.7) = 57.7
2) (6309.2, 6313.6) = 49.4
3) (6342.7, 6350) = 49.3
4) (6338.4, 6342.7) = 44.4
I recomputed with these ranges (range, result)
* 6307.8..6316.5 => 40.81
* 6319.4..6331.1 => 42.28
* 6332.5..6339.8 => 42.94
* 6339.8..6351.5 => 43.98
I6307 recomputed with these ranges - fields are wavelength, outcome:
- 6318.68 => 46.62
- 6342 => 46.18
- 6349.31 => 47.07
